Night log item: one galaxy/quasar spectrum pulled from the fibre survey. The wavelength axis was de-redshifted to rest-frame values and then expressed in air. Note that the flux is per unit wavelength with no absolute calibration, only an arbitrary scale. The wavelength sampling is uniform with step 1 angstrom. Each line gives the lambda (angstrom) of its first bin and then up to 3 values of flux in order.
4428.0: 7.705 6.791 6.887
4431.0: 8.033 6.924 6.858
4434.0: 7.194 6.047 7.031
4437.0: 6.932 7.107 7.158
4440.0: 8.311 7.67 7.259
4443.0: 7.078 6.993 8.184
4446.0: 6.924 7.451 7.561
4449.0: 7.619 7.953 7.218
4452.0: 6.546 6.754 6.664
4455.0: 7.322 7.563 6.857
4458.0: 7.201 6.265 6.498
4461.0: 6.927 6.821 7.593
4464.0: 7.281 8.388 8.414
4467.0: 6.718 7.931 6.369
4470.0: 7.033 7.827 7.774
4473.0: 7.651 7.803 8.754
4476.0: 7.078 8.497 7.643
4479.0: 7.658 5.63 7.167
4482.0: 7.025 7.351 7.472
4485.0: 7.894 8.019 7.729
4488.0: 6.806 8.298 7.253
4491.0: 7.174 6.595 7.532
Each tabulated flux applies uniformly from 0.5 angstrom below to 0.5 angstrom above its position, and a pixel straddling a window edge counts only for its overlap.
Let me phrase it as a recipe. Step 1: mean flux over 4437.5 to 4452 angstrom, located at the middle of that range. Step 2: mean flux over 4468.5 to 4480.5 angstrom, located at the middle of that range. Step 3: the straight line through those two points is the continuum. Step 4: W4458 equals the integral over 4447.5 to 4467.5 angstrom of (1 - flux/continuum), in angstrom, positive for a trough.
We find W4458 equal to 0.7 angstrom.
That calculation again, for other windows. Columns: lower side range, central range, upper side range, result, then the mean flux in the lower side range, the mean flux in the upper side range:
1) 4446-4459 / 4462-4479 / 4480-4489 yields -0.8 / 7.18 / 7.38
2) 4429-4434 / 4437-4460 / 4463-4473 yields 0.3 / 7.14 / 7.54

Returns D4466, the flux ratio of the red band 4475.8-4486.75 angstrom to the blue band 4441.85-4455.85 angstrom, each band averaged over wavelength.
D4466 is 1.02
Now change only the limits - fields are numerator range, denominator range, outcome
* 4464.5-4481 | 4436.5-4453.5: 1.03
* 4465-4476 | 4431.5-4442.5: 1.07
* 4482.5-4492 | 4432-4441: 1.06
